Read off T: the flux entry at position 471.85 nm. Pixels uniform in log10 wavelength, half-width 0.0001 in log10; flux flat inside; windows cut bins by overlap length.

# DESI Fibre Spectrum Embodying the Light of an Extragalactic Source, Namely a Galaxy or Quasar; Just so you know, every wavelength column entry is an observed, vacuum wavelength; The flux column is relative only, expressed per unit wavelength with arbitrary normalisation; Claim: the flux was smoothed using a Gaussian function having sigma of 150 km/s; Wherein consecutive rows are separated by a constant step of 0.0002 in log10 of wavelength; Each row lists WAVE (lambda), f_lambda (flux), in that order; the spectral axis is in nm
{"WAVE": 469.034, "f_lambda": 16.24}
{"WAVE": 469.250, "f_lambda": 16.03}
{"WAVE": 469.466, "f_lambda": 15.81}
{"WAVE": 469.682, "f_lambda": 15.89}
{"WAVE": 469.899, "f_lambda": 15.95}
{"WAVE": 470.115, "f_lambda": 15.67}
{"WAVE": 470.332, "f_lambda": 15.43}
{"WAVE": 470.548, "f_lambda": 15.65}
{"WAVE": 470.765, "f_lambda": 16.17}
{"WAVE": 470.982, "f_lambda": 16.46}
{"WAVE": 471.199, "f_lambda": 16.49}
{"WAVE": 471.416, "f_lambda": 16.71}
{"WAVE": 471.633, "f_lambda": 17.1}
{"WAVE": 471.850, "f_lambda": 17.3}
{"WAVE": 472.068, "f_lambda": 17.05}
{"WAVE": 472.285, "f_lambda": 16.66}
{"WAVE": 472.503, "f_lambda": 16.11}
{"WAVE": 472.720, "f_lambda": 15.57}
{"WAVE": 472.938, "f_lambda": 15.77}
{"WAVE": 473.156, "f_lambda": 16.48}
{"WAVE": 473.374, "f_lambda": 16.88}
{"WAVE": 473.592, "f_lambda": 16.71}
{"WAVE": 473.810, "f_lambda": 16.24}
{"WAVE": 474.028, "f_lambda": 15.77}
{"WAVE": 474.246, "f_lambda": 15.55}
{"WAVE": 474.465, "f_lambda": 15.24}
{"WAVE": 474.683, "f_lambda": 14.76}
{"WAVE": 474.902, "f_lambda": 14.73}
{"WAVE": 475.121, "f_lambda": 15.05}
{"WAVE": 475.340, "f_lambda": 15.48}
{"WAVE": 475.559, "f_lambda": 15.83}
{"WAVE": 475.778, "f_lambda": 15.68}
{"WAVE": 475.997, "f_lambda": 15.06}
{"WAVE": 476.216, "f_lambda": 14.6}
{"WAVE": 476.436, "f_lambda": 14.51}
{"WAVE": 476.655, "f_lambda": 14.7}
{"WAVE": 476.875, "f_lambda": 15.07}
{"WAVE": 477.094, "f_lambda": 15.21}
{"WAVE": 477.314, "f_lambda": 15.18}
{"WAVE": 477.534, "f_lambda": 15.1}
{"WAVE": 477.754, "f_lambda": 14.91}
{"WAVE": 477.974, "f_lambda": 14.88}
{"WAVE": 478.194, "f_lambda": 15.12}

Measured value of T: 17.3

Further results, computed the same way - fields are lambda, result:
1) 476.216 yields 14.6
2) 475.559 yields 15.83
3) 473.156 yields 16.48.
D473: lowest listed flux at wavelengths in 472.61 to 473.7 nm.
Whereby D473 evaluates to 15.57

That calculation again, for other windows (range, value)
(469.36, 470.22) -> 15.67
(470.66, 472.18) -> 16.17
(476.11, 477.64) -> 14.51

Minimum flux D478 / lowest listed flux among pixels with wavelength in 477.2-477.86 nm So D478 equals 14.91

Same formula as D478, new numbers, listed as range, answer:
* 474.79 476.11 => 14.73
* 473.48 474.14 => 15.77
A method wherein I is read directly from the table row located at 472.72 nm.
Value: 15.57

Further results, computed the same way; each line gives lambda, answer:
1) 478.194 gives 15.12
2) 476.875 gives 15.07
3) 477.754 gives 14.91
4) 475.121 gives 15.05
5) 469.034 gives 16.24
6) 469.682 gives 15.89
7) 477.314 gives 15.18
